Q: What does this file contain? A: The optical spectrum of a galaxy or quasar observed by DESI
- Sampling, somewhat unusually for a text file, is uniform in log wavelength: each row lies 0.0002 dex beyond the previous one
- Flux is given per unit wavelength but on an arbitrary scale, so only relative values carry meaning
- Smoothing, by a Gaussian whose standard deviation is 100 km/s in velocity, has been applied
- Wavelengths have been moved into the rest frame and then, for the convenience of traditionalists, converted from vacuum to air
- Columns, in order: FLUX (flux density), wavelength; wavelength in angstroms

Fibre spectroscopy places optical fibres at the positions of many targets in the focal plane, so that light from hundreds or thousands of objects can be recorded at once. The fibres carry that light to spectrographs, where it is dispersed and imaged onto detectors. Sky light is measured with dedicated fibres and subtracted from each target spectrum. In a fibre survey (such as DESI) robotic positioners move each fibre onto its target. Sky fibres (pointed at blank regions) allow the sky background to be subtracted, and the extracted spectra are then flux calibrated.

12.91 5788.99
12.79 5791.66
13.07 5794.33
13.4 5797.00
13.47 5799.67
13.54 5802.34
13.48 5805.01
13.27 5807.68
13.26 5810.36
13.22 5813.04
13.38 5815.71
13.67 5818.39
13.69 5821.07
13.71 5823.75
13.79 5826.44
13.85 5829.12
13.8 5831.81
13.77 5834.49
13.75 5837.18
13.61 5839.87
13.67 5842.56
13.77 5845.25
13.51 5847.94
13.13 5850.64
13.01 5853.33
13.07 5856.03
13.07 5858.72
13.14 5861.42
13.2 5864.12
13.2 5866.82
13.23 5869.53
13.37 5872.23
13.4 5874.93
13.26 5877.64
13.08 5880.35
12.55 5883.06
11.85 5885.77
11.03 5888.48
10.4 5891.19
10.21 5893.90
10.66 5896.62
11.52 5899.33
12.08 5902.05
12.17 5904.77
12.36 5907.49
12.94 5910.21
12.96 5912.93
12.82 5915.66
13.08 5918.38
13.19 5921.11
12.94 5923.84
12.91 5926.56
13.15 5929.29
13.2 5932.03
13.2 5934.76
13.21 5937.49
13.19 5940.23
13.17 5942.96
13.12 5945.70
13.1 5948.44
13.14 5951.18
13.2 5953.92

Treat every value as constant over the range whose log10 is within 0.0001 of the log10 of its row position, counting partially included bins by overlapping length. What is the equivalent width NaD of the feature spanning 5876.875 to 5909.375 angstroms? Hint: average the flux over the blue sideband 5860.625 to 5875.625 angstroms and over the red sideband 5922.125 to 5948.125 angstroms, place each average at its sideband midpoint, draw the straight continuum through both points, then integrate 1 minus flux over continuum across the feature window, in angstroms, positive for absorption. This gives 3.57 angstroms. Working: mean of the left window 13.3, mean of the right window 13.1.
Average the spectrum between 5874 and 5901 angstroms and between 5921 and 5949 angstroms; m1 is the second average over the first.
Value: 1.11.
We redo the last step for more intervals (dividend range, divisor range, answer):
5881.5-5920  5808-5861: 0.88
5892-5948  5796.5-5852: 0.93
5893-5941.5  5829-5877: 0.94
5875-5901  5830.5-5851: 0.86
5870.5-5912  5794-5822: 0.90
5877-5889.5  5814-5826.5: 0.91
